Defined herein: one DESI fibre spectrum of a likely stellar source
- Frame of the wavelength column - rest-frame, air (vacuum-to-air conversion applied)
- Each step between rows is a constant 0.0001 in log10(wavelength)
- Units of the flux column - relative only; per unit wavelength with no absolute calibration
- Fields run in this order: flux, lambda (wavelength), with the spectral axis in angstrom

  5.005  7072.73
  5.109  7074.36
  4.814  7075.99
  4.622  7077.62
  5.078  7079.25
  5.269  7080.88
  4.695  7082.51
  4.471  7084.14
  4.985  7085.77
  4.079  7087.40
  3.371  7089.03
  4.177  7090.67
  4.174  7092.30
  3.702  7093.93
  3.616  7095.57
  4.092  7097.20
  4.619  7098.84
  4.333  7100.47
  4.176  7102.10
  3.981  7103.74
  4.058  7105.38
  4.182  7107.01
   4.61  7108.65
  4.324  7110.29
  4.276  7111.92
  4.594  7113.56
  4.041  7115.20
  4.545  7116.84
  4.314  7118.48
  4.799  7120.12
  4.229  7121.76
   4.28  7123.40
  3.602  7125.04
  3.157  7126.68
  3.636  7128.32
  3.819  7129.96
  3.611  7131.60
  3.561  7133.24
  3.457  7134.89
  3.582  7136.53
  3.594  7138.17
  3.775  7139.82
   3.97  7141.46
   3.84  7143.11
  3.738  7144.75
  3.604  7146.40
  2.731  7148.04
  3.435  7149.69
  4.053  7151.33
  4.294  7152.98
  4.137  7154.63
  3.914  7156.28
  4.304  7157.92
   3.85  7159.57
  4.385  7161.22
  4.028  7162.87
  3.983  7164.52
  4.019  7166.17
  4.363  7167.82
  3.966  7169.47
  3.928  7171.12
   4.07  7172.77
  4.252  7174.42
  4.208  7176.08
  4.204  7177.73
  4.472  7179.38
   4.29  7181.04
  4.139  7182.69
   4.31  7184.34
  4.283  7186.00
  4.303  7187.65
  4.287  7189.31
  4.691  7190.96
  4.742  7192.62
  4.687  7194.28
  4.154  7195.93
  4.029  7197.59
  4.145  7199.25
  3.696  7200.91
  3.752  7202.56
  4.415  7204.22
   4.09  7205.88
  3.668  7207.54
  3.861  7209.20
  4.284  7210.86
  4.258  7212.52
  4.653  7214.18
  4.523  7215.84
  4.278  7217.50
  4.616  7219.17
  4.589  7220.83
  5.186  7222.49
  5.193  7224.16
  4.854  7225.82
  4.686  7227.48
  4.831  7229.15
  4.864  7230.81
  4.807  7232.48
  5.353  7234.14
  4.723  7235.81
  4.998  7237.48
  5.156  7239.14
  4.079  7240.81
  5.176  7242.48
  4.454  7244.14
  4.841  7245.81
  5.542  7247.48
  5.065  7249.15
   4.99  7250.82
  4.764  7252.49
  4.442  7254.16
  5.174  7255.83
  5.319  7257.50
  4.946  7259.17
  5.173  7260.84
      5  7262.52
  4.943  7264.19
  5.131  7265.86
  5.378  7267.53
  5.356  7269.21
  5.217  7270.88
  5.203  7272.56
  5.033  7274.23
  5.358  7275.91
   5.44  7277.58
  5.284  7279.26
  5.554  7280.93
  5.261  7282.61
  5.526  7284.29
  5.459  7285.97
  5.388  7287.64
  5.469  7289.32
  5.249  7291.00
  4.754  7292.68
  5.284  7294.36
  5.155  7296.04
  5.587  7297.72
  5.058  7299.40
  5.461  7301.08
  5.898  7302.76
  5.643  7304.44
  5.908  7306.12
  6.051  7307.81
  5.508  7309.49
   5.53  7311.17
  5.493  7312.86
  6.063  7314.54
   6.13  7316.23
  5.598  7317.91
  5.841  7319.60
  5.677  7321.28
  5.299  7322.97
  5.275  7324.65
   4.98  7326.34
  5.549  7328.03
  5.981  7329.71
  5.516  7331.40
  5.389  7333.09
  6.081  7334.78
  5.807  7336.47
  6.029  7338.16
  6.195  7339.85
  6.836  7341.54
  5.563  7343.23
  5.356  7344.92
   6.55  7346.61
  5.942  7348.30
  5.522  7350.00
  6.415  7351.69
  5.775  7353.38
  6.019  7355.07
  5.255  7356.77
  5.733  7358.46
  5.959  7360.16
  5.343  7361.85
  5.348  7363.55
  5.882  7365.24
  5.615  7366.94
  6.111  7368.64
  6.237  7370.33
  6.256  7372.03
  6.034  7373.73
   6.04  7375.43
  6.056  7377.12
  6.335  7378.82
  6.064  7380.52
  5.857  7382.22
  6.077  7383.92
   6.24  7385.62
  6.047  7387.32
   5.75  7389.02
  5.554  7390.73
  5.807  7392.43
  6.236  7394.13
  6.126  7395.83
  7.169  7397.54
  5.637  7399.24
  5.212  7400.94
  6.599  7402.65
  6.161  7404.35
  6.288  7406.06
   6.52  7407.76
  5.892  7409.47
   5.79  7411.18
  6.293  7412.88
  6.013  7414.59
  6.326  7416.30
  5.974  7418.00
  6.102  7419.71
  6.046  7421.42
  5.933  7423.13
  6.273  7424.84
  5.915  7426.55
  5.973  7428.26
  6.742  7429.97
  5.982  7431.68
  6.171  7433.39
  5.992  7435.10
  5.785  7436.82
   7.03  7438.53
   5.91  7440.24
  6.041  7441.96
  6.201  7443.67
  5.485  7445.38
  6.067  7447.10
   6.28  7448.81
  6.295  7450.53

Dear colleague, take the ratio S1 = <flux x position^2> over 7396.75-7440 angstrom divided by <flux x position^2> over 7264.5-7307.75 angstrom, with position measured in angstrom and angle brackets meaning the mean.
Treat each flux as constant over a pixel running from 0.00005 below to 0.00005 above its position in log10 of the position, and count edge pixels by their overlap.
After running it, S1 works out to 1.19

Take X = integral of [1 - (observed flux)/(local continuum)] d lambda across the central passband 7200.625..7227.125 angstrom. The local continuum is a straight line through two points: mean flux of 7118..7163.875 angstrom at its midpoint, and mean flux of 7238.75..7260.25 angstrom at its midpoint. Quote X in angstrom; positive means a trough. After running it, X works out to 1.0 angstrom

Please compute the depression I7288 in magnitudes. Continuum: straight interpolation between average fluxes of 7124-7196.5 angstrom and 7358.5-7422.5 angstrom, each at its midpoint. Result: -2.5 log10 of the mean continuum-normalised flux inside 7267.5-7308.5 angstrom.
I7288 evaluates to -0.06 mag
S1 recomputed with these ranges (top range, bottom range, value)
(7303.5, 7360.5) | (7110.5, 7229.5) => 1.46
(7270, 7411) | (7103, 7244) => 1.43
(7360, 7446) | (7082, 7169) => 1.63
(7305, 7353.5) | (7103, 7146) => 1.54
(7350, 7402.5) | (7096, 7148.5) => 1.60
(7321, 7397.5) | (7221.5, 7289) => 1.19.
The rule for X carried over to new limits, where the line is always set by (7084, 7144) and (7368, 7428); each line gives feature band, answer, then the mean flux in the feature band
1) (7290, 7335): -0.6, 5.55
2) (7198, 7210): 1.9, 3.95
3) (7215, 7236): 0.1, 4.81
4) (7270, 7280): -0.1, 5.26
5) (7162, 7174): 1.0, 4.06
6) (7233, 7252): 0.1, 4.94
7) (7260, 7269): 0.0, 5.14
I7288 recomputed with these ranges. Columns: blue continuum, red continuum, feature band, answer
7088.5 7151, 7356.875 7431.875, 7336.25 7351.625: -0.07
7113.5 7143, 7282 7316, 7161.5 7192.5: 0.03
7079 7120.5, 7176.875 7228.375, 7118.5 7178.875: 0.11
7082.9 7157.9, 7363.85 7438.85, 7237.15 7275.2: 0.00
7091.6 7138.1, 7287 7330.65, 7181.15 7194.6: 0.05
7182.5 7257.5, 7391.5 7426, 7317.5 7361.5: -0.04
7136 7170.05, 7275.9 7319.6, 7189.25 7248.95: 0.01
